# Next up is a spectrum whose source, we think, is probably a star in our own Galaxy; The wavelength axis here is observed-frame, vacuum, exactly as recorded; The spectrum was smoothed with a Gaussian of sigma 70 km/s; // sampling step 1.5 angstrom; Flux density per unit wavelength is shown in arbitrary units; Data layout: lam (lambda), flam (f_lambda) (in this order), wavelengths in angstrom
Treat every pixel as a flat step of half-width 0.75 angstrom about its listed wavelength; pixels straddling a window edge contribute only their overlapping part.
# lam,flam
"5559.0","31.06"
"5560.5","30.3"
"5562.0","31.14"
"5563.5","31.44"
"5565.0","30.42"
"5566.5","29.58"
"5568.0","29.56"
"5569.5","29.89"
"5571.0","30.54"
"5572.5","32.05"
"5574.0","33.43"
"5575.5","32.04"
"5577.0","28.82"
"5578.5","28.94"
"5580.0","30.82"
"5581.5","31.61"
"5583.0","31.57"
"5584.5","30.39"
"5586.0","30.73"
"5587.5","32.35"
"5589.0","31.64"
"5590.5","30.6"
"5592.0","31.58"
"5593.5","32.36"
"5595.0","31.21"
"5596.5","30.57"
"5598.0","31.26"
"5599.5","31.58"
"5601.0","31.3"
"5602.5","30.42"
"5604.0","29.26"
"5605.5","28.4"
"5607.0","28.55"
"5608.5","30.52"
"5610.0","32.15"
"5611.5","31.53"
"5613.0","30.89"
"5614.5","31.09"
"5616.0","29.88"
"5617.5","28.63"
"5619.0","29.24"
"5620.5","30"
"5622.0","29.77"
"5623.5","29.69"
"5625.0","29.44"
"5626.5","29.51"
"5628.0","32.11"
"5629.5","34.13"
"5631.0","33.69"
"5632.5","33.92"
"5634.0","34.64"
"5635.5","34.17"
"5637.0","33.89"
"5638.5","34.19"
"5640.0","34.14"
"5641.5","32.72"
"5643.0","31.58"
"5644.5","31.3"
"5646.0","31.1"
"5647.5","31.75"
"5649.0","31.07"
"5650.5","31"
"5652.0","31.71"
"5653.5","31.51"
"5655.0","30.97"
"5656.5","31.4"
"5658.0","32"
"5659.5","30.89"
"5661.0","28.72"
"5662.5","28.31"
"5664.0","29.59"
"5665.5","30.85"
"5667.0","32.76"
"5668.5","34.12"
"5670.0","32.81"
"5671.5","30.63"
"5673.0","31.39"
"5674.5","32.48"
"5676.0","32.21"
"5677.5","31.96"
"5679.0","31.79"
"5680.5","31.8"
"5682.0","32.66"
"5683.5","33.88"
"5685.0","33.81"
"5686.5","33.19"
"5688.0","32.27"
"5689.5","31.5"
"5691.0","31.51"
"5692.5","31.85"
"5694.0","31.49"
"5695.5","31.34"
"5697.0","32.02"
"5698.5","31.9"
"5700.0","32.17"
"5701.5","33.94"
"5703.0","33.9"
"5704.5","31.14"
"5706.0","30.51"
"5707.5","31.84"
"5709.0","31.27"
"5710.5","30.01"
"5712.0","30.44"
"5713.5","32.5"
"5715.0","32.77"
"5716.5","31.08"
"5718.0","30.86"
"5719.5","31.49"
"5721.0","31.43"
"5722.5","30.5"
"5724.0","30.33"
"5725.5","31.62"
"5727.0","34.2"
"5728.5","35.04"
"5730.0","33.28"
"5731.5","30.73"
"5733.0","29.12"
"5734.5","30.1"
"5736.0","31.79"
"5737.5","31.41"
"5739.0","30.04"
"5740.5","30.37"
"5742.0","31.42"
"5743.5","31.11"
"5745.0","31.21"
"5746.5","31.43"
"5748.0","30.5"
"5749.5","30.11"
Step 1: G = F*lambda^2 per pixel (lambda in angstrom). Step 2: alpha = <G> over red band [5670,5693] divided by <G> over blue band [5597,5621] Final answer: 1.1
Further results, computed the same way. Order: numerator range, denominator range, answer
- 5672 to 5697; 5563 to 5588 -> 1.09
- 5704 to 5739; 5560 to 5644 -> 1.05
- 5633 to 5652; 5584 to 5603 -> 1.06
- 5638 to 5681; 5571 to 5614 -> 1.05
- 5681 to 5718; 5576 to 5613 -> 1.08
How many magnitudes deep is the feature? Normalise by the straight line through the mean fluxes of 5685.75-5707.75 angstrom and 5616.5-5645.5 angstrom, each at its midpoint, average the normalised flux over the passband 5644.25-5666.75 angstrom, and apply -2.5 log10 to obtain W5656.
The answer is 0.04 mag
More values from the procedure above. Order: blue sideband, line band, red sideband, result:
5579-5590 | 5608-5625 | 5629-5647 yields 0.08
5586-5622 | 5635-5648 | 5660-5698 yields -0.05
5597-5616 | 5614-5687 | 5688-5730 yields -0.02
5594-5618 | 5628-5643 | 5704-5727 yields -0.10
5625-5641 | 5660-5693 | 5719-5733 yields 0.03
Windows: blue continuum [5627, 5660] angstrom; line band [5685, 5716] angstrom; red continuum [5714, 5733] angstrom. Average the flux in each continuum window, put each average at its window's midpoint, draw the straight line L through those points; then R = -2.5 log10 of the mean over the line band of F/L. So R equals 0.00 mag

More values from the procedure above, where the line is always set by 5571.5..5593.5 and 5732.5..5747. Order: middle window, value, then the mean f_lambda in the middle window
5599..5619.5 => 0.03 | 30.2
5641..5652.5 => -0.02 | 31.5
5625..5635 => -0.06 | 32.8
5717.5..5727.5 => -0.02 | 31.4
